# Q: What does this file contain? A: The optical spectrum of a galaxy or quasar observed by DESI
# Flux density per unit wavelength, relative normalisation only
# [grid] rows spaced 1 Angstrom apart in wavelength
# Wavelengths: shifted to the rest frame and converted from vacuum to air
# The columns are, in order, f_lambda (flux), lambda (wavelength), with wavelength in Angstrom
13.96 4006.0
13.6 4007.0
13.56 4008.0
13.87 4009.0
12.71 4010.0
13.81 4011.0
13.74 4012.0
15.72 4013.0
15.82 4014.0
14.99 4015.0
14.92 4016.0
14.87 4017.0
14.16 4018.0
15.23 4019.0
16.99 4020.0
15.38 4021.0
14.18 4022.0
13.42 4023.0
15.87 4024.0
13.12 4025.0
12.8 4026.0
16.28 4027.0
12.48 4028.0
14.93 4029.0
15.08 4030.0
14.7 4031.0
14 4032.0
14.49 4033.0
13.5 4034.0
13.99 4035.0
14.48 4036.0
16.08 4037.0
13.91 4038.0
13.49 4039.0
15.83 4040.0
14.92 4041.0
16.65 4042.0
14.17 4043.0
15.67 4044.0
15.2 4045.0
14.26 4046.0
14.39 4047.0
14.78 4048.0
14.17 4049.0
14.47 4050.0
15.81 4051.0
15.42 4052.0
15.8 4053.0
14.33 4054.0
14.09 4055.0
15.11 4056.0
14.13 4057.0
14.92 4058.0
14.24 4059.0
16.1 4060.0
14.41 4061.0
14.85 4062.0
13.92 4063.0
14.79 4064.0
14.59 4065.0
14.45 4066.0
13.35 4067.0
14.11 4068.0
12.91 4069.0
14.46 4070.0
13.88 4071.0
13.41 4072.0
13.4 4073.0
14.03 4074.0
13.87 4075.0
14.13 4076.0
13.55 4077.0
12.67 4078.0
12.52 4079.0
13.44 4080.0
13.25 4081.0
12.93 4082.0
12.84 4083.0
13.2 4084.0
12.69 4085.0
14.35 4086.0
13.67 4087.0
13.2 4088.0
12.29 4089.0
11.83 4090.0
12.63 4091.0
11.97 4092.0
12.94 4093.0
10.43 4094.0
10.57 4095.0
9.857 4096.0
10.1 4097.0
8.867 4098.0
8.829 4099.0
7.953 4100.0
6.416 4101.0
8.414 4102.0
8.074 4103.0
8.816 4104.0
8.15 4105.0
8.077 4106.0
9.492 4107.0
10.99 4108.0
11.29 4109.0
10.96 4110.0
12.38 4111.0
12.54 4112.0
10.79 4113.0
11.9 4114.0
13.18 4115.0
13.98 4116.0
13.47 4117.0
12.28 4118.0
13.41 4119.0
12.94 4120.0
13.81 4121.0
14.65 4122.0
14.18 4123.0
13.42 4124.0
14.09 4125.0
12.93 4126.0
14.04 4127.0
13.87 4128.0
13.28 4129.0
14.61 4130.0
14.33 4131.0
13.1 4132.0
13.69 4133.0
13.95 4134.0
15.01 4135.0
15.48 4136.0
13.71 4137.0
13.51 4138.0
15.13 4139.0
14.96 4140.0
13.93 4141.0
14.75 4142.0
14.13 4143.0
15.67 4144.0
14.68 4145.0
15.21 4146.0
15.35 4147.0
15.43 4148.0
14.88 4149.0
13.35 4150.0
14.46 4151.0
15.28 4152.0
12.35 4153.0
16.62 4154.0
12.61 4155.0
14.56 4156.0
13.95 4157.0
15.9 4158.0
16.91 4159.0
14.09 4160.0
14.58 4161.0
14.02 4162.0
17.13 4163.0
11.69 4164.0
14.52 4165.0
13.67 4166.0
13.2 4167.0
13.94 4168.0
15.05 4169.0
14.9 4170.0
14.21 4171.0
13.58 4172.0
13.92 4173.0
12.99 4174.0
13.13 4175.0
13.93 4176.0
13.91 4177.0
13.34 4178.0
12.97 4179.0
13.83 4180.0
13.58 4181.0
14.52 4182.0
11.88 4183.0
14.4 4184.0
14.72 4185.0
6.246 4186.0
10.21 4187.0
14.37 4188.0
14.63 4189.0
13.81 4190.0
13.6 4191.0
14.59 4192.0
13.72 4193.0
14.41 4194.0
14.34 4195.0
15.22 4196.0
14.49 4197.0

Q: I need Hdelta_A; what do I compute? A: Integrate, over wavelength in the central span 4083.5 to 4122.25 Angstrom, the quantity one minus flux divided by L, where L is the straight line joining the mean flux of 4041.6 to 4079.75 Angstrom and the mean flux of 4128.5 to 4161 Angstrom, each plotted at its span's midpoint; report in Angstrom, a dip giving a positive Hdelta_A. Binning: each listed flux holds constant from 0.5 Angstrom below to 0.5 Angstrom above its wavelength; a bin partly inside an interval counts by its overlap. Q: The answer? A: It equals 8.5 Angstrom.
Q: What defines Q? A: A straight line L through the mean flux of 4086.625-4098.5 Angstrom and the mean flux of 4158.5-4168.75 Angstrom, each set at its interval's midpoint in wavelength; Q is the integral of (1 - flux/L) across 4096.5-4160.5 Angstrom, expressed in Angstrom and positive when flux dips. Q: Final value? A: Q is 0.4 Angstrom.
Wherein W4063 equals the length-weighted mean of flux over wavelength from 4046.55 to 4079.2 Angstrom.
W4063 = 14.3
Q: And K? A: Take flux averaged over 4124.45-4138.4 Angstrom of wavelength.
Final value 14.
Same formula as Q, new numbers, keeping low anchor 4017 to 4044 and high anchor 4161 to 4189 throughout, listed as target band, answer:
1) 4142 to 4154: -0.9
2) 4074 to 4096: 2.2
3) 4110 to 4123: 1.0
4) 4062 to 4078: 0.5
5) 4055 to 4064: -0.2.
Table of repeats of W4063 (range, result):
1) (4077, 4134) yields 12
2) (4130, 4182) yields 14.3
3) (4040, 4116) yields 12.8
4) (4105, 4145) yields 13.2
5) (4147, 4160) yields 14.7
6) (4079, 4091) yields 13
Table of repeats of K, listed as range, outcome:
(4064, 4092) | 13.4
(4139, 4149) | 14.9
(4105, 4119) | 11.6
